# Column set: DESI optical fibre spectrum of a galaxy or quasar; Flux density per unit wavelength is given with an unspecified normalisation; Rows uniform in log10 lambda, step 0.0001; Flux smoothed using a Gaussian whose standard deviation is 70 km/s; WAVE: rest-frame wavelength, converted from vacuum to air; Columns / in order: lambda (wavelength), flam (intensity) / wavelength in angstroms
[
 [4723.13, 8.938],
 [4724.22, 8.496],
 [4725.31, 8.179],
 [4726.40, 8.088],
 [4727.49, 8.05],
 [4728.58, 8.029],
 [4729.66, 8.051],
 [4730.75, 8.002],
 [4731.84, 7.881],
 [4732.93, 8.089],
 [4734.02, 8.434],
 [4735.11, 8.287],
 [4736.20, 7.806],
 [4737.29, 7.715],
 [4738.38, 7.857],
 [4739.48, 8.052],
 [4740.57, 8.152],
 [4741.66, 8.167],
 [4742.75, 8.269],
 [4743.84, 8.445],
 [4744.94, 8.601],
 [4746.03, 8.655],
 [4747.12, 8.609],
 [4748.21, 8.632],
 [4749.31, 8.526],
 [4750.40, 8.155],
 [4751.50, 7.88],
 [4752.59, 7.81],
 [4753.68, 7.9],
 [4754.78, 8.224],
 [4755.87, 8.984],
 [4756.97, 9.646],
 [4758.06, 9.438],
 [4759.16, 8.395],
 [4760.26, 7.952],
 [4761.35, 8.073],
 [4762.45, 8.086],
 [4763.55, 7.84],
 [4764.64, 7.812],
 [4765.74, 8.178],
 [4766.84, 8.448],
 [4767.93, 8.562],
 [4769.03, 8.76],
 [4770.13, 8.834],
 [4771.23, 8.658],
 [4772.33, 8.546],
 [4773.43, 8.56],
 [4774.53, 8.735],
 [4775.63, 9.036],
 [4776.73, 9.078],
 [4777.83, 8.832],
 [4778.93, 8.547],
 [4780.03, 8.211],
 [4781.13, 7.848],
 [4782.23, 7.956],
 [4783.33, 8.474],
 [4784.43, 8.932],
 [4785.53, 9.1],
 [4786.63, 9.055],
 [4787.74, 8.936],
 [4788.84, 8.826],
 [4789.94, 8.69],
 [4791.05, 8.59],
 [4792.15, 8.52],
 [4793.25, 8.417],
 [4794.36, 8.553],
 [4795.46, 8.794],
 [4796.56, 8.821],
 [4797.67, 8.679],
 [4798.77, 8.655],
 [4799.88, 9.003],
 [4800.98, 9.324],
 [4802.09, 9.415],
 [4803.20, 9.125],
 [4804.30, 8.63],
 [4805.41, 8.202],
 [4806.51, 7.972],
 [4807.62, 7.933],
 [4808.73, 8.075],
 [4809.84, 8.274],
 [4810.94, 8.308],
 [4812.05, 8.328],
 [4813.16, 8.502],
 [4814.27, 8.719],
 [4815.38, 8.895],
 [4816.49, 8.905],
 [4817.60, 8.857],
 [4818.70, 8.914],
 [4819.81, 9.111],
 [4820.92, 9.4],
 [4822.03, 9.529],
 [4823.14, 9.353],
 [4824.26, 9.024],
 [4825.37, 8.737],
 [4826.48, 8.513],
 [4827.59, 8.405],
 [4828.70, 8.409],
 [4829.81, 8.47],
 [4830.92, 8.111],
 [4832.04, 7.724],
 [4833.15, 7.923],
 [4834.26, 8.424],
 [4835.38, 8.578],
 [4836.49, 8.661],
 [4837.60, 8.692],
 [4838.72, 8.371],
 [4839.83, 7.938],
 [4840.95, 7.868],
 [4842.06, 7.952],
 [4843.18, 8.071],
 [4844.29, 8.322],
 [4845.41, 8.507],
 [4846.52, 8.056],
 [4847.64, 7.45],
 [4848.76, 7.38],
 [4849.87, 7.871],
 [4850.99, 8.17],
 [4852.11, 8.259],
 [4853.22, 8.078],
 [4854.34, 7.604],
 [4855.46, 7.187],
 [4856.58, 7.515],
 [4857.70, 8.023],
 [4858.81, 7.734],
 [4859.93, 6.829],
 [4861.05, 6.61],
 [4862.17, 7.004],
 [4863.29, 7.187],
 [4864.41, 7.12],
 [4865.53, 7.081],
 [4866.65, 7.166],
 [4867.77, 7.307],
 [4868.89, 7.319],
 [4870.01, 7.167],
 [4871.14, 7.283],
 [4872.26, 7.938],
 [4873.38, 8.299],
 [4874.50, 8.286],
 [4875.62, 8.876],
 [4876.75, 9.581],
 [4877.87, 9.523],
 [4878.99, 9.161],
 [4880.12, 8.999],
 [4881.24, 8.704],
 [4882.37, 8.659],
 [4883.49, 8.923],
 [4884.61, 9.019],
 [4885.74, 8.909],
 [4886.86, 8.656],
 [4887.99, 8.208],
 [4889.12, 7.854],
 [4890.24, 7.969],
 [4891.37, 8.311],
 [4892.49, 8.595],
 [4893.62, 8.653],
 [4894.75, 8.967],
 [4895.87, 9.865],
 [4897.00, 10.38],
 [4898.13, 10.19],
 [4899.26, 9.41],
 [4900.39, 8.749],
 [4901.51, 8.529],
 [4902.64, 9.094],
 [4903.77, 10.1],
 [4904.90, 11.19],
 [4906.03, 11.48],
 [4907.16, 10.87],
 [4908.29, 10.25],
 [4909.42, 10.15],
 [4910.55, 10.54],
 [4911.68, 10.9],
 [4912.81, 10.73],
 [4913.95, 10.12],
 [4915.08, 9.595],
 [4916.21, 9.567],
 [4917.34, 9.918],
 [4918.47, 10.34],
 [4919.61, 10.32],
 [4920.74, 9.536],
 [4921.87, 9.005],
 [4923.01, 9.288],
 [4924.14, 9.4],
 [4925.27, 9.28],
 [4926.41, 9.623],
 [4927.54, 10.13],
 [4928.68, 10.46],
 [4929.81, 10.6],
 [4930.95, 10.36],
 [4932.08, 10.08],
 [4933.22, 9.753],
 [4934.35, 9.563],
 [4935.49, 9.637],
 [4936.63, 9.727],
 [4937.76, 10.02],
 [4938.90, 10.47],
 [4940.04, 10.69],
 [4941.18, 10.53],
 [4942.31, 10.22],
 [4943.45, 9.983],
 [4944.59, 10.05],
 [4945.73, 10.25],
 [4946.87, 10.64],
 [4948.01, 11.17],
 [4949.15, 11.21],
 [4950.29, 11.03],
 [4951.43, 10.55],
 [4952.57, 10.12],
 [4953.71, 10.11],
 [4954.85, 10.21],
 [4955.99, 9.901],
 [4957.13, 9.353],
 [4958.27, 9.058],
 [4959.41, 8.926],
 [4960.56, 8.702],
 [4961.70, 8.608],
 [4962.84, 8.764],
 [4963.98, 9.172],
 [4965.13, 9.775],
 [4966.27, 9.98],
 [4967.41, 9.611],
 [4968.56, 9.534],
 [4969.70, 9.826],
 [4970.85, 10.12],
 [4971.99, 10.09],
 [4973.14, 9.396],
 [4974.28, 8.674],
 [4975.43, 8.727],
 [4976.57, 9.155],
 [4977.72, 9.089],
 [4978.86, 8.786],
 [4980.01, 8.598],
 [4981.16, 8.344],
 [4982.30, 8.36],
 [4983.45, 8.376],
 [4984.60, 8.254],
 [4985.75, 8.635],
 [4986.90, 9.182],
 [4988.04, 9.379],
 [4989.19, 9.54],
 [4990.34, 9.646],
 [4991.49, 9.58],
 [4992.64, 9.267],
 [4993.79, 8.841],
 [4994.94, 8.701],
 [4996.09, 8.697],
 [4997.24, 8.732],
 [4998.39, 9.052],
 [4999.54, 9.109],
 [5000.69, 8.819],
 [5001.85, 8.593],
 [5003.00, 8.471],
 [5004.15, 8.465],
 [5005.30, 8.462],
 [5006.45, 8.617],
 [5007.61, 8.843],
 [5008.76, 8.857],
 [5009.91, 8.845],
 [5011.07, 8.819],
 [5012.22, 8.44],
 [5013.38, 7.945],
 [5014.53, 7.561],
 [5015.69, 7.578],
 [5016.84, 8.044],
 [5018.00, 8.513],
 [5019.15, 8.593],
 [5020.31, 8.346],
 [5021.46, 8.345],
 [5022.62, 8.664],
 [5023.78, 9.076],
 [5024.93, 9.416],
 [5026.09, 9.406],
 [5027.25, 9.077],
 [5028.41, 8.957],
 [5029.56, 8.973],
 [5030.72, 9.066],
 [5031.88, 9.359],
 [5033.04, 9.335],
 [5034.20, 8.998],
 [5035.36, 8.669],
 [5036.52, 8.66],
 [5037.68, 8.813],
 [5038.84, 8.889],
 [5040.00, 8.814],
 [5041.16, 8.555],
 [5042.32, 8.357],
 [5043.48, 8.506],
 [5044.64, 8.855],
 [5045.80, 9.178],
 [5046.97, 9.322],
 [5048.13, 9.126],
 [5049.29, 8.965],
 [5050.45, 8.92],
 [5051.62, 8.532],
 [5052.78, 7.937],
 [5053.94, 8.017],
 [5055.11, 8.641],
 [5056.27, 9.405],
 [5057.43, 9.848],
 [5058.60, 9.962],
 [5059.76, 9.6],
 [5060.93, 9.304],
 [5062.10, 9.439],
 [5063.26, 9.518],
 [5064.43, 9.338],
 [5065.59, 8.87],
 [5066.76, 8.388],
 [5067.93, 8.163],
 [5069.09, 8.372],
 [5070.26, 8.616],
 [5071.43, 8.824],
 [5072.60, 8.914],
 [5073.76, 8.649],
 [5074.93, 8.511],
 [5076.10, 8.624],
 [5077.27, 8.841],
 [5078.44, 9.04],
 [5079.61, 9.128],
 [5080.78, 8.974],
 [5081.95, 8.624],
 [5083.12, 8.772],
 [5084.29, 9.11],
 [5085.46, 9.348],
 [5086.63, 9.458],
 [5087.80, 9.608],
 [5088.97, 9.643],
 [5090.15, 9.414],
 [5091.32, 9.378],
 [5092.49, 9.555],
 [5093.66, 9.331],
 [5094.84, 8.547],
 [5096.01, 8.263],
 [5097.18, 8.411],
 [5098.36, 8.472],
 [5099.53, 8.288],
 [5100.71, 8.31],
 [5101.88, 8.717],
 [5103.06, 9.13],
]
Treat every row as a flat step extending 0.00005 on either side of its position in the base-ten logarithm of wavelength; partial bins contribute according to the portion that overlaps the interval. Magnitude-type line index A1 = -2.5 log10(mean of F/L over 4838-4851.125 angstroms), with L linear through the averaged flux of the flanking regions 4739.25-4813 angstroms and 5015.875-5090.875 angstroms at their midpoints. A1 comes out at 0.082 mag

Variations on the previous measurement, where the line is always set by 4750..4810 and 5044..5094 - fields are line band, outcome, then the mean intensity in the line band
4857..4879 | 0.13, 7.74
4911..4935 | -0.13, 9.93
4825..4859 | 0.07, 8.1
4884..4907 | -0.06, 9.24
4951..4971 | -0.08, 9.55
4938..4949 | -0.18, 10.5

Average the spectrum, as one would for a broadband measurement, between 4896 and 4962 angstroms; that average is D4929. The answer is 10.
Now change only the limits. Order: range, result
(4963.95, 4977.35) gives 9.51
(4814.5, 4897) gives 8.28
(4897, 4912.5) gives 10.1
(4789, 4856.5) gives 8.45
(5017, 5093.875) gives 8.96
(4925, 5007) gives 9.49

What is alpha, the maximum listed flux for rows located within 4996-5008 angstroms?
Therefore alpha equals 9.109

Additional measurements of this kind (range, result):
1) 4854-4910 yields 11.48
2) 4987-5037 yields 9.646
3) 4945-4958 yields 11.21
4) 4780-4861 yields 9.529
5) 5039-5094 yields 9.962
